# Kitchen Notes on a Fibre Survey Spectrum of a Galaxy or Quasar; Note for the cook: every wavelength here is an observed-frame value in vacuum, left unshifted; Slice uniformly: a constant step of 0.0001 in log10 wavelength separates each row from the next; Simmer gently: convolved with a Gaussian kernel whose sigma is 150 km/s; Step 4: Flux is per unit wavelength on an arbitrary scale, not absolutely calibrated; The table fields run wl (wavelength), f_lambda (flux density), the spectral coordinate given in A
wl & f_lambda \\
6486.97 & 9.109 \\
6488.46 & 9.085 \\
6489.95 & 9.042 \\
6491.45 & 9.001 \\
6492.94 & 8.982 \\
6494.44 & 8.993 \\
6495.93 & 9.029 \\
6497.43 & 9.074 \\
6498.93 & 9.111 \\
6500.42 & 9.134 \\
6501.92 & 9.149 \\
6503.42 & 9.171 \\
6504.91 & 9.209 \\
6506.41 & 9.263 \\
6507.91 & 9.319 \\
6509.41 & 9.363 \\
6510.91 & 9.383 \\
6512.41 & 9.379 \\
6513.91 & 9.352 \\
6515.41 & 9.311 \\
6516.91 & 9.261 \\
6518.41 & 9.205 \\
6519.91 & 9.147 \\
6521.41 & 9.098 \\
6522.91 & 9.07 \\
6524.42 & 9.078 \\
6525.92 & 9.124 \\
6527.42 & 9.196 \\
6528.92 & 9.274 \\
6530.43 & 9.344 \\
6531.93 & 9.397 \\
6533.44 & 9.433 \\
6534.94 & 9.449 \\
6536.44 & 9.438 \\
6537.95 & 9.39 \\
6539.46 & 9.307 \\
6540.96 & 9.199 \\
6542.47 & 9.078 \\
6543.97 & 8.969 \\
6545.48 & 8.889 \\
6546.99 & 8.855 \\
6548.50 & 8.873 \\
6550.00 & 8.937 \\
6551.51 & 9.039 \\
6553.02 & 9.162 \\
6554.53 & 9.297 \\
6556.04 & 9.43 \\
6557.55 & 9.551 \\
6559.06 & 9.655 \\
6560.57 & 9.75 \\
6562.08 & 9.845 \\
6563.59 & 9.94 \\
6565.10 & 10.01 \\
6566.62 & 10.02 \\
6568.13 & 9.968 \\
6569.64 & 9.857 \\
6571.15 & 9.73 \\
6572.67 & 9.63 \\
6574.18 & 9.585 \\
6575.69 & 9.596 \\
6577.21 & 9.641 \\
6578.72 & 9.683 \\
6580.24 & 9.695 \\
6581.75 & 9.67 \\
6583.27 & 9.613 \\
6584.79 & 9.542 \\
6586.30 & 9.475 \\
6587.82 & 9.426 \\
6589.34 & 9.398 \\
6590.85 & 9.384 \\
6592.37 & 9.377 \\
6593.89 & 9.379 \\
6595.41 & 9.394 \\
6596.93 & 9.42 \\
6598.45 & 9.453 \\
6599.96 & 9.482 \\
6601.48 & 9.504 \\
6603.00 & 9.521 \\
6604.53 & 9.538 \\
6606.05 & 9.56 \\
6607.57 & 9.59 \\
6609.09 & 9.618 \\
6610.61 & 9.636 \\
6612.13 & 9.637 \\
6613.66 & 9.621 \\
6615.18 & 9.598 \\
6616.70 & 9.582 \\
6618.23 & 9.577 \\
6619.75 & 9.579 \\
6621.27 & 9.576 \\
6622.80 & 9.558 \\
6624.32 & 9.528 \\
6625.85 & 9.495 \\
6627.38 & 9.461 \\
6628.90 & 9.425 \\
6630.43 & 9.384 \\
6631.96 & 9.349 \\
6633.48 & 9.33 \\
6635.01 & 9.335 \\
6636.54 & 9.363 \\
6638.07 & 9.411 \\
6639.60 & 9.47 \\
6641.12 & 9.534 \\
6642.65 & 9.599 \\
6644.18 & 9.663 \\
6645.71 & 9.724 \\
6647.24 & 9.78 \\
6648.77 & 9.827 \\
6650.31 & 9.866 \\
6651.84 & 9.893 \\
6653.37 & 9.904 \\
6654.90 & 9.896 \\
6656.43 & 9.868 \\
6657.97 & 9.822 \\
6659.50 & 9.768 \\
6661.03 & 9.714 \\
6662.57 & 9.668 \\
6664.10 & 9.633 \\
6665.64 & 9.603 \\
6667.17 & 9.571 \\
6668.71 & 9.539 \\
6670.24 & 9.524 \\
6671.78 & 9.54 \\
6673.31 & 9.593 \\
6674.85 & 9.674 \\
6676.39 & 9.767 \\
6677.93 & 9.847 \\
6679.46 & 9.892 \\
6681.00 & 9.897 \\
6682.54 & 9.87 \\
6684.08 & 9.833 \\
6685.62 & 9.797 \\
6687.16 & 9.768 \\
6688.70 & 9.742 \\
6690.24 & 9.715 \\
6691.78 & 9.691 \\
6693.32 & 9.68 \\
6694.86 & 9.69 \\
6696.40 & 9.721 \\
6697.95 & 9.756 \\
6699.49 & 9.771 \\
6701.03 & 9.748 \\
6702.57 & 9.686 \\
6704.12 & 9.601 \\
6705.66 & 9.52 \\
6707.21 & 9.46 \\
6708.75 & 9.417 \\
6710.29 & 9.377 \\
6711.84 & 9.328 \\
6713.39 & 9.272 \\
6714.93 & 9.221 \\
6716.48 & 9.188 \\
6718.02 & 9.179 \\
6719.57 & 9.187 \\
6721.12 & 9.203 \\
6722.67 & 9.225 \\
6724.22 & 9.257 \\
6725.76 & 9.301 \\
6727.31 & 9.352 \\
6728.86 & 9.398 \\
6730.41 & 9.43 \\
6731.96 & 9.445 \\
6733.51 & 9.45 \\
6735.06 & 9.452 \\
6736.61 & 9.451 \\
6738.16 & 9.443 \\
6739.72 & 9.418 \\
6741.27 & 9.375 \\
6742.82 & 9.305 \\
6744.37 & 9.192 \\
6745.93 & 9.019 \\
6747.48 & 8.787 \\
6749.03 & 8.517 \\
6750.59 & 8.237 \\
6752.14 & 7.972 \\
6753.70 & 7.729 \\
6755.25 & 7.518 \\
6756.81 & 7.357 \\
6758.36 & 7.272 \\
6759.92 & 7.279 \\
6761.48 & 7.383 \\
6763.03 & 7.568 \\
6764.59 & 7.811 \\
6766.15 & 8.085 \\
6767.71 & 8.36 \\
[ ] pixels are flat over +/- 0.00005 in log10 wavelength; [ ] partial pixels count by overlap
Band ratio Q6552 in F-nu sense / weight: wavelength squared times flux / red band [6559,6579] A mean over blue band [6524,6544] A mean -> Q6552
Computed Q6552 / 1.07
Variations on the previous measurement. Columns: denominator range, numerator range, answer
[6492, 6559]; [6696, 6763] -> 1.04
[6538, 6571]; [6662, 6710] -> 1.07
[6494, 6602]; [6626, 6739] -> 1.06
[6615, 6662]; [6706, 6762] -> 0.95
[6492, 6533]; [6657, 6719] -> 1.10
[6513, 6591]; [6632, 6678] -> 1.06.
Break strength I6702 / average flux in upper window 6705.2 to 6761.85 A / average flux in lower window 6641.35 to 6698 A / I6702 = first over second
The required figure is 0.9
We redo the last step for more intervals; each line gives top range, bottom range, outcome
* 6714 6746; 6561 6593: 0.96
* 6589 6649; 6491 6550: 1.04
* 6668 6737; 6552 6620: 1.00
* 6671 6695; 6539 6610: 1.03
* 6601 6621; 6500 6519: 1.03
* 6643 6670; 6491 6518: 1.06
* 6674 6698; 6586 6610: 1.03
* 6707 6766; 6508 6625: 0.93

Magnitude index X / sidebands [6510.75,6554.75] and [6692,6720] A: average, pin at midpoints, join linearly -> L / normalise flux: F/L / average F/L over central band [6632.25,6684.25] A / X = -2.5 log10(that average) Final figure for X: -0.03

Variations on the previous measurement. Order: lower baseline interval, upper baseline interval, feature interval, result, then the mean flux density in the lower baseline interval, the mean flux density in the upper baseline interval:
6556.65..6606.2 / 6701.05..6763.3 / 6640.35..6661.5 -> -0.05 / 9.61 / 8.94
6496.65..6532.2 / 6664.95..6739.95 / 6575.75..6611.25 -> -0.02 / 9.22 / 9.54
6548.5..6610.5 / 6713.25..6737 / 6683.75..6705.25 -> -0.04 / 9.55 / 9.32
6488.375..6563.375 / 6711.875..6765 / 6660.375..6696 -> -0.09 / 9.23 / 8.78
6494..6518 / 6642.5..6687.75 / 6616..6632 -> 0.01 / 9.22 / 9.75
